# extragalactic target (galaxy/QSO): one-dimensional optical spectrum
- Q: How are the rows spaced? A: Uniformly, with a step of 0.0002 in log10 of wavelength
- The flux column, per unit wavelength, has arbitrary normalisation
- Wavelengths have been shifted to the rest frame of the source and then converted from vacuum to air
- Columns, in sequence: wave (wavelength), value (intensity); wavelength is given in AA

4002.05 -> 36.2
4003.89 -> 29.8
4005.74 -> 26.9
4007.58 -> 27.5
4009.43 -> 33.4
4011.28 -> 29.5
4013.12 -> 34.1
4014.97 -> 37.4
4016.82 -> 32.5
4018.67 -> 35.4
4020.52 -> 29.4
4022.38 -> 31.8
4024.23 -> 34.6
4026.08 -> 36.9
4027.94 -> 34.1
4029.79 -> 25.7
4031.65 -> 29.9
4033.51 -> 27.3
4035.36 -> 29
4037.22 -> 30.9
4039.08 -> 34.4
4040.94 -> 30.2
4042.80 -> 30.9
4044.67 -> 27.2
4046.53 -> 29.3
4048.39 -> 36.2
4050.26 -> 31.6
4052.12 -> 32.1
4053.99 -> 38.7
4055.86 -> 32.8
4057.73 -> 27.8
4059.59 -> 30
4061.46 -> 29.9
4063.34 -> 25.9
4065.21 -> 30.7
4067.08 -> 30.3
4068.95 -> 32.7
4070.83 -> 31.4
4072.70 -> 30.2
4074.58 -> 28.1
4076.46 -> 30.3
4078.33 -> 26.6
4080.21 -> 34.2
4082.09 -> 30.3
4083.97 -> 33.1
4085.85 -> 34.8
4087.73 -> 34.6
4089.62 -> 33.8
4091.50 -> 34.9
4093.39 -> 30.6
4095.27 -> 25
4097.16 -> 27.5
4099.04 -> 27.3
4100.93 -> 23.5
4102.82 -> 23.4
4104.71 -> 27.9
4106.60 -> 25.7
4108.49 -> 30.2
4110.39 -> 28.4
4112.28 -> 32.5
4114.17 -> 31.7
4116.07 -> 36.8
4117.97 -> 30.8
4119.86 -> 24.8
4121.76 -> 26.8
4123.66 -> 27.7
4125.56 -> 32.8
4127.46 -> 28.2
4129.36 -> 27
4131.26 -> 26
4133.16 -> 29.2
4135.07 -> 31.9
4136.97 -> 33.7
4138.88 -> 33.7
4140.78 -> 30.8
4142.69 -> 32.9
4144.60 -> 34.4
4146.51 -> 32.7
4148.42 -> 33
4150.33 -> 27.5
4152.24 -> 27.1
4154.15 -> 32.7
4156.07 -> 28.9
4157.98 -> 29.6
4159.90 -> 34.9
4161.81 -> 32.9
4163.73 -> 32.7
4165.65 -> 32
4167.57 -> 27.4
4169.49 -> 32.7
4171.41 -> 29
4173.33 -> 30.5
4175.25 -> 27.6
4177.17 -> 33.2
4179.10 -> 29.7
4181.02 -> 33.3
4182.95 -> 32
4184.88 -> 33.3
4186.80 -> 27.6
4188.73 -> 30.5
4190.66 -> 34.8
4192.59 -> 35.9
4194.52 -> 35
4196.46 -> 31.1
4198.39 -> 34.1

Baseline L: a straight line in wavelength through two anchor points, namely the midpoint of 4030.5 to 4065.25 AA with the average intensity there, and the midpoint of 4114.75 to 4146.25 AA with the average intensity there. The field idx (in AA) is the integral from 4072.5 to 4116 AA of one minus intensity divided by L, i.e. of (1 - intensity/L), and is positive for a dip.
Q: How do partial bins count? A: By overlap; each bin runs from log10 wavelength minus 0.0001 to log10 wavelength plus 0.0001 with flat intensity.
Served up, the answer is 1.0 AA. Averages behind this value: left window 30.7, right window 30.5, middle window 29.9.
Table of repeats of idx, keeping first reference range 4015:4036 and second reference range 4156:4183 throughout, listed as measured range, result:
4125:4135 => 0.81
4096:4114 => 2.23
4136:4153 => -0.30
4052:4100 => 1.03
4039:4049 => 0.24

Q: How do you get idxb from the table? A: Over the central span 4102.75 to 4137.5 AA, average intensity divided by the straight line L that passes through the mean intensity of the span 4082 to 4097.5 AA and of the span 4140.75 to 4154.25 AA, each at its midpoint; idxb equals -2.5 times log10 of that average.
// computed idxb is 0.08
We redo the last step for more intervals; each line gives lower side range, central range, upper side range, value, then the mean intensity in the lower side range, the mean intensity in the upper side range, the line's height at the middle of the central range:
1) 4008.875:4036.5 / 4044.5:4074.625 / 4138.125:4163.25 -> 0.030 mag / 32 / 31.6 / 31.9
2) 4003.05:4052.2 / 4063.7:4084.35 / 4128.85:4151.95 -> 0.025 mag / 31.4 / 31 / 31.2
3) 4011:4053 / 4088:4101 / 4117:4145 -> 0.038 mag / 31.8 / 30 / 30.6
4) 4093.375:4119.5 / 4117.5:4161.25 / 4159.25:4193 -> -0.013 mag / 28.5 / 31.6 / 30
